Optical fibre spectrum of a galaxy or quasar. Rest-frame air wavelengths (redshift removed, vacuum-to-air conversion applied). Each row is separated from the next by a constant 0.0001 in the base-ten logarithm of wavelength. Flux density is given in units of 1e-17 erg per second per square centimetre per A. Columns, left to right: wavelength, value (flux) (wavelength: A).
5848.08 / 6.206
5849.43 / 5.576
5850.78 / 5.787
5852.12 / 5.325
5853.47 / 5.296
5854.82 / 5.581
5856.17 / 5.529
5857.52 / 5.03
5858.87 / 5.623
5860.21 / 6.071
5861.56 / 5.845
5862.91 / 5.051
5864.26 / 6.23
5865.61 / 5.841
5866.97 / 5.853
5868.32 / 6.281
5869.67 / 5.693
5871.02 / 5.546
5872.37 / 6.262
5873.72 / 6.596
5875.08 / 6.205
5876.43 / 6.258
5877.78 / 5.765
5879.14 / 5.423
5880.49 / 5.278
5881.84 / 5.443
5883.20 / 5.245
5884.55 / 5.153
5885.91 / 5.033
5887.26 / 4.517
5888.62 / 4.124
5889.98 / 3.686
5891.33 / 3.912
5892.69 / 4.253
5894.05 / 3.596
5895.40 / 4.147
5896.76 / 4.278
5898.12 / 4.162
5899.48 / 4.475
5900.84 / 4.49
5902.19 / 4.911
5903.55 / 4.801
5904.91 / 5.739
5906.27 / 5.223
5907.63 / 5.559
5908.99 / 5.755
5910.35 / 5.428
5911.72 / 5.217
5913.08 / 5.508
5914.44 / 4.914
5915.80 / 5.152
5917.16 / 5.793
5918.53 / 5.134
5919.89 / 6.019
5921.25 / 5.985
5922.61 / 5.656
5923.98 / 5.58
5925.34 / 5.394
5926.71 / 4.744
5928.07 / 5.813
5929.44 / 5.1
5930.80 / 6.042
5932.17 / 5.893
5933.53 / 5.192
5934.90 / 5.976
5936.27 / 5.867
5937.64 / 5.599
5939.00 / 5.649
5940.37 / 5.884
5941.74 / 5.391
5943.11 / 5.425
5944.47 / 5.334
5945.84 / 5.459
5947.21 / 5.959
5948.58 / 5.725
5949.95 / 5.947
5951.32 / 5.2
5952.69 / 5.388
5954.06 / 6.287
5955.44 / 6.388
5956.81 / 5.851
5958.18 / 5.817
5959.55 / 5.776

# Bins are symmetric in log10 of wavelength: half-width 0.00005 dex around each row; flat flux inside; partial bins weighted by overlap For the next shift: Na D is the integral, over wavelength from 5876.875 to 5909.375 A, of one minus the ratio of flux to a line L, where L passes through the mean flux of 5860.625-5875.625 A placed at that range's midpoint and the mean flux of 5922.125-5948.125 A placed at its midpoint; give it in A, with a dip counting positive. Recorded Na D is 5.68 A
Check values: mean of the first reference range 5.94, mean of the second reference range 5.58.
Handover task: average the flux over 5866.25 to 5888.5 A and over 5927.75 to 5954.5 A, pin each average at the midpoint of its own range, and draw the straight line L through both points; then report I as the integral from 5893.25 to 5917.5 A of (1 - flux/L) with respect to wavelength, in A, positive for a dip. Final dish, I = 3.0 A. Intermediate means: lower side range 5.62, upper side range 5.65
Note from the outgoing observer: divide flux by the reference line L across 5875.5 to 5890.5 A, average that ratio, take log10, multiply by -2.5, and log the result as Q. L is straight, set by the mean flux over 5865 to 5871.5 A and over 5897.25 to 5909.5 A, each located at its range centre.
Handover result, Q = 0.08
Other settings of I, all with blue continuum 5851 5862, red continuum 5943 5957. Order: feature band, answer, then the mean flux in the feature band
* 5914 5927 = 0.5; 5.47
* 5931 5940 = 0.0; 5.72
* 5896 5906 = 1.6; 4.71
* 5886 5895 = 2.5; 4.09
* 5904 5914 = 0.3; 5.46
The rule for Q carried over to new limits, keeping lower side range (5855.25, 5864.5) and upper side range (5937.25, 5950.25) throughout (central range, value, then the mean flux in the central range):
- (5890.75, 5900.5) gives 0.33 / 4.13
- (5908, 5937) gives 0.02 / 5.53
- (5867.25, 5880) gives -0.07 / 5.99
